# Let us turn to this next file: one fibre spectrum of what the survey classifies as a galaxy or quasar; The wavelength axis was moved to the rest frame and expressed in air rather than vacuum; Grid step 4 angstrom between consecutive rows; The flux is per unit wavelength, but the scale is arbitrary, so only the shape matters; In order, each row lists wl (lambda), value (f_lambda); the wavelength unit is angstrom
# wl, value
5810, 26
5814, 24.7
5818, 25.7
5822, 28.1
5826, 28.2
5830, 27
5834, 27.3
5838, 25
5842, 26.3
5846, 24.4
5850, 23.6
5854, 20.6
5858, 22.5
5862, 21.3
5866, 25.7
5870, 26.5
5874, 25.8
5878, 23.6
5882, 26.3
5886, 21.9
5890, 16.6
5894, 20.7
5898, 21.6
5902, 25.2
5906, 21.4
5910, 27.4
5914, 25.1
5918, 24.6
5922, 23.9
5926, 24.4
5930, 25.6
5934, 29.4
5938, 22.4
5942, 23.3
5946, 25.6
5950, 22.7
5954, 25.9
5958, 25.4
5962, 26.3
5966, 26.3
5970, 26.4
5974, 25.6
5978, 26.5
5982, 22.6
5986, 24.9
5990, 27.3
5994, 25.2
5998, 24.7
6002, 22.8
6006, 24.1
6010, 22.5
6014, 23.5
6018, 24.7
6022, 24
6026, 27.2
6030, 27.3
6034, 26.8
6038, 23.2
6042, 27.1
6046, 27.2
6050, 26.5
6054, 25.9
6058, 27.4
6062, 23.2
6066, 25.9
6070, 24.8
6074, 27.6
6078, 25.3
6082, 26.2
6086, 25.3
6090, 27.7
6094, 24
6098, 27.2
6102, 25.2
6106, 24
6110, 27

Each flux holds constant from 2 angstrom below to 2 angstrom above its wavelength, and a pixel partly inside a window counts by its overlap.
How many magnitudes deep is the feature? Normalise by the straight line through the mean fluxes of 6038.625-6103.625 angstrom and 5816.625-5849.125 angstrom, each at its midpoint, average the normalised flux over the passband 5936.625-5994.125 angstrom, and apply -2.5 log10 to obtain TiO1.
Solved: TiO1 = 0.04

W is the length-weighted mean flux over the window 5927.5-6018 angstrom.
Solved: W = 24.9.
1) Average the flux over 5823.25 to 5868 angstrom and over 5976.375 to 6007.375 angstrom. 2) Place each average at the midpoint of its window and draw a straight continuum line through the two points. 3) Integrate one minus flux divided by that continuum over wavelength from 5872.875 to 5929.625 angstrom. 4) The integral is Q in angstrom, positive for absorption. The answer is 2.9 angstrom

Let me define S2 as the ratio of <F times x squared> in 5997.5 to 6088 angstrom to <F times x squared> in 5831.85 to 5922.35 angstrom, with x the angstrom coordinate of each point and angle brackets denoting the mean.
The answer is 1.13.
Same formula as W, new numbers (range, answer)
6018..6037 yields 26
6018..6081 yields 25.9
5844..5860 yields 22.8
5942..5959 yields 24.7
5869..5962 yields 24.2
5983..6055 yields 25.2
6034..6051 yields 26.1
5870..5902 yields 22.8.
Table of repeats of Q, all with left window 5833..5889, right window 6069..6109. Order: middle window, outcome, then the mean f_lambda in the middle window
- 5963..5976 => -0.6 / 26.1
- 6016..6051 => -0.8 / 26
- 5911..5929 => -0.1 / 24.7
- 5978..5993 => -0.1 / 25.2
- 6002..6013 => 0.9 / 23.2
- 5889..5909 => 2.3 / 21.6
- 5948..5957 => 0.1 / 24.4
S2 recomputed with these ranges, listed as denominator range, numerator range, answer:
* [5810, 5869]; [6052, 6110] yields 1.11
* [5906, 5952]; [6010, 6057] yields 1.07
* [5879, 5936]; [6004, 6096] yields 1.12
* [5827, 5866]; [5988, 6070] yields 1.10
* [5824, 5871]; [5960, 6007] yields 1.06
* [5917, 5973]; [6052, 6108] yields 1.07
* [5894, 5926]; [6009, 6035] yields 1.09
